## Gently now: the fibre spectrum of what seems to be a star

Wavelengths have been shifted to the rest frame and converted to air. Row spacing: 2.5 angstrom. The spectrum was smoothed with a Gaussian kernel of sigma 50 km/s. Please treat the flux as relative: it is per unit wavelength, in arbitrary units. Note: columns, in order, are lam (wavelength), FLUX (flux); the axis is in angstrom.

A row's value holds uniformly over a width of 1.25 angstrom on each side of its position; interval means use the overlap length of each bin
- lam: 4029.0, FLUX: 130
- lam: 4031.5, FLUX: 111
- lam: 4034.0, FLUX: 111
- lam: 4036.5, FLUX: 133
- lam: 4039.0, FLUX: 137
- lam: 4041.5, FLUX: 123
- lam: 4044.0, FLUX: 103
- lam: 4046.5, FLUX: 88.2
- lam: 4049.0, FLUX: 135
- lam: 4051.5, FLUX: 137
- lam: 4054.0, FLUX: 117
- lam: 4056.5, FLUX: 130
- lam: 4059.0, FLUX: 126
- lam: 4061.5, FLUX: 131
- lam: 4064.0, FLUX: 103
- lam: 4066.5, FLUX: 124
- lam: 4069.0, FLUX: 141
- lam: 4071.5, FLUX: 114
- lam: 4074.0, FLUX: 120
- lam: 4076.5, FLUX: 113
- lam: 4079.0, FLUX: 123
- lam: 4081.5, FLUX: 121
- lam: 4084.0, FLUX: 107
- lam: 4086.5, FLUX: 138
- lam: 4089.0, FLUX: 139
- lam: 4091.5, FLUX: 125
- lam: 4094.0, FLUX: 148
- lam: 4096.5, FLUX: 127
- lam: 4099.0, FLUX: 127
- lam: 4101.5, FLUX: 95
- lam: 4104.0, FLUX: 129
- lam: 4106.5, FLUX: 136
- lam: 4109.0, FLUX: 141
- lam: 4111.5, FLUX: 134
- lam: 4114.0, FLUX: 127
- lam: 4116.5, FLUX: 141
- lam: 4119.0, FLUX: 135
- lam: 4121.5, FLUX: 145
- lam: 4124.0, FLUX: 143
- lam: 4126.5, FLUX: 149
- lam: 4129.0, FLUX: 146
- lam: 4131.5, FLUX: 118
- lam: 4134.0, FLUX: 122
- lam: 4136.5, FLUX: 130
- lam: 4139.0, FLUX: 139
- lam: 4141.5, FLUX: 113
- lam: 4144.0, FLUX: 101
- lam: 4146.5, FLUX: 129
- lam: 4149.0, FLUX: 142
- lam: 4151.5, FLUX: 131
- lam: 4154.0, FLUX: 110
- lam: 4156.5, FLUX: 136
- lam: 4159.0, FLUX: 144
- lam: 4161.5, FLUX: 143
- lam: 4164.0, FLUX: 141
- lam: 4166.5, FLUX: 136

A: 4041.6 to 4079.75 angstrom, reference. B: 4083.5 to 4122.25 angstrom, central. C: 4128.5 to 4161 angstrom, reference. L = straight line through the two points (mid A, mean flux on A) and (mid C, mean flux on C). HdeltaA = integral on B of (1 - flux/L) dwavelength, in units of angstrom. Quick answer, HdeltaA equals -2.21 angstrom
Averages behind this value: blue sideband 120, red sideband 128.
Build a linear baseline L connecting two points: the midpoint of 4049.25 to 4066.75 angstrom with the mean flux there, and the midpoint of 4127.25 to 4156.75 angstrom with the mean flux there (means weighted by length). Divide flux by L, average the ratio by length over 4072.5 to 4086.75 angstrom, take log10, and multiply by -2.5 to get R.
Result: 0.054 mag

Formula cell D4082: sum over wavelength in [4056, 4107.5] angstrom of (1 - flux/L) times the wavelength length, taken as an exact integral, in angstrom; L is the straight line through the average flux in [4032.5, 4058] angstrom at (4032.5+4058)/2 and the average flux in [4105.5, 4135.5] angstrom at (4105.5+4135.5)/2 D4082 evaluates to 1.6 angstrom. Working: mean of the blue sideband 121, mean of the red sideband 136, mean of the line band 124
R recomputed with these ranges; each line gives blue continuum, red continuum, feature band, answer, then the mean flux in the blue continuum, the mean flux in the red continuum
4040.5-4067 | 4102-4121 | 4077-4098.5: 0.00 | 120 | 134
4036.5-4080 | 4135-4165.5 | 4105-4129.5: -0.10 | 122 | 130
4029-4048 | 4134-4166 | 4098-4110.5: -0.01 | 116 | 130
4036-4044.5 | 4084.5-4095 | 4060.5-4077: 0.08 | 125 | 135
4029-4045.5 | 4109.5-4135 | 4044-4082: 0.03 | 120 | 136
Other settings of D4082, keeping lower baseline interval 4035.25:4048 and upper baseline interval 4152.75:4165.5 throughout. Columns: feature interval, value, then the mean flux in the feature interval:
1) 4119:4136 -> -0.9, 137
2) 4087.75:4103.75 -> -0.2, 127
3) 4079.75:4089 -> -0.1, 124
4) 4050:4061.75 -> -0.9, 128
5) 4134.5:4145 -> 0.8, 121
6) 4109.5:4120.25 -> -0.5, 135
